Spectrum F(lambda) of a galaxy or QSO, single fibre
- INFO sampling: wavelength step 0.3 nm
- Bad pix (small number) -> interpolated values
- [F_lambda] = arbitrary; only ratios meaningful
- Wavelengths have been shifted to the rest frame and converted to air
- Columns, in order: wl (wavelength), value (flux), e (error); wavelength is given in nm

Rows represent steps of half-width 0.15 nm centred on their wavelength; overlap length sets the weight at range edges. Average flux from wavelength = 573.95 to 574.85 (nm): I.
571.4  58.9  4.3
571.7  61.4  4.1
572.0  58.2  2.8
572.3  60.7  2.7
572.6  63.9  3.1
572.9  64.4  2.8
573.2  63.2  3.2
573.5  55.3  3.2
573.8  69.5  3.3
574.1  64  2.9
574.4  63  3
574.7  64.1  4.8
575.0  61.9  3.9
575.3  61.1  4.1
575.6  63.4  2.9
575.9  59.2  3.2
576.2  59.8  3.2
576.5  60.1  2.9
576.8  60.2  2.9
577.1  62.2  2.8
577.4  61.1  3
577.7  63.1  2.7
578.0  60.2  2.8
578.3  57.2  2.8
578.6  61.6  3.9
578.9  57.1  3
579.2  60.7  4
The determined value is 63.7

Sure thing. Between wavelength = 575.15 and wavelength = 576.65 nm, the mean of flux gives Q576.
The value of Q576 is 60.7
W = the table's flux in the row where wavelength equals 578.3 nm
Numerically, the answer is 57.2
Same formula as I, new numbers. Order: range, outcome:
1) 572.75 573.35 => 63.8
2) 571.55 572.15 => 59.8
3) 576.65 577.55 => 61.2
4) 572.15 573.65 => 61.5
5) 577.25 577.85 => 62.1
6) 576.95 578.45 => 60.8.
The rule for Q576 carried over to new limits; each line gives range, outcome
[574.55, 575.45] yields 62.4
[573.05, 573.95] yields 62.7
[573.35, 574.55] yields 62.9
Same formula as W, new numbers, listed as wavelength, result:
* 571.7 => 61.4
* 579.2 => 60.7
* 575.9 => 59.2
